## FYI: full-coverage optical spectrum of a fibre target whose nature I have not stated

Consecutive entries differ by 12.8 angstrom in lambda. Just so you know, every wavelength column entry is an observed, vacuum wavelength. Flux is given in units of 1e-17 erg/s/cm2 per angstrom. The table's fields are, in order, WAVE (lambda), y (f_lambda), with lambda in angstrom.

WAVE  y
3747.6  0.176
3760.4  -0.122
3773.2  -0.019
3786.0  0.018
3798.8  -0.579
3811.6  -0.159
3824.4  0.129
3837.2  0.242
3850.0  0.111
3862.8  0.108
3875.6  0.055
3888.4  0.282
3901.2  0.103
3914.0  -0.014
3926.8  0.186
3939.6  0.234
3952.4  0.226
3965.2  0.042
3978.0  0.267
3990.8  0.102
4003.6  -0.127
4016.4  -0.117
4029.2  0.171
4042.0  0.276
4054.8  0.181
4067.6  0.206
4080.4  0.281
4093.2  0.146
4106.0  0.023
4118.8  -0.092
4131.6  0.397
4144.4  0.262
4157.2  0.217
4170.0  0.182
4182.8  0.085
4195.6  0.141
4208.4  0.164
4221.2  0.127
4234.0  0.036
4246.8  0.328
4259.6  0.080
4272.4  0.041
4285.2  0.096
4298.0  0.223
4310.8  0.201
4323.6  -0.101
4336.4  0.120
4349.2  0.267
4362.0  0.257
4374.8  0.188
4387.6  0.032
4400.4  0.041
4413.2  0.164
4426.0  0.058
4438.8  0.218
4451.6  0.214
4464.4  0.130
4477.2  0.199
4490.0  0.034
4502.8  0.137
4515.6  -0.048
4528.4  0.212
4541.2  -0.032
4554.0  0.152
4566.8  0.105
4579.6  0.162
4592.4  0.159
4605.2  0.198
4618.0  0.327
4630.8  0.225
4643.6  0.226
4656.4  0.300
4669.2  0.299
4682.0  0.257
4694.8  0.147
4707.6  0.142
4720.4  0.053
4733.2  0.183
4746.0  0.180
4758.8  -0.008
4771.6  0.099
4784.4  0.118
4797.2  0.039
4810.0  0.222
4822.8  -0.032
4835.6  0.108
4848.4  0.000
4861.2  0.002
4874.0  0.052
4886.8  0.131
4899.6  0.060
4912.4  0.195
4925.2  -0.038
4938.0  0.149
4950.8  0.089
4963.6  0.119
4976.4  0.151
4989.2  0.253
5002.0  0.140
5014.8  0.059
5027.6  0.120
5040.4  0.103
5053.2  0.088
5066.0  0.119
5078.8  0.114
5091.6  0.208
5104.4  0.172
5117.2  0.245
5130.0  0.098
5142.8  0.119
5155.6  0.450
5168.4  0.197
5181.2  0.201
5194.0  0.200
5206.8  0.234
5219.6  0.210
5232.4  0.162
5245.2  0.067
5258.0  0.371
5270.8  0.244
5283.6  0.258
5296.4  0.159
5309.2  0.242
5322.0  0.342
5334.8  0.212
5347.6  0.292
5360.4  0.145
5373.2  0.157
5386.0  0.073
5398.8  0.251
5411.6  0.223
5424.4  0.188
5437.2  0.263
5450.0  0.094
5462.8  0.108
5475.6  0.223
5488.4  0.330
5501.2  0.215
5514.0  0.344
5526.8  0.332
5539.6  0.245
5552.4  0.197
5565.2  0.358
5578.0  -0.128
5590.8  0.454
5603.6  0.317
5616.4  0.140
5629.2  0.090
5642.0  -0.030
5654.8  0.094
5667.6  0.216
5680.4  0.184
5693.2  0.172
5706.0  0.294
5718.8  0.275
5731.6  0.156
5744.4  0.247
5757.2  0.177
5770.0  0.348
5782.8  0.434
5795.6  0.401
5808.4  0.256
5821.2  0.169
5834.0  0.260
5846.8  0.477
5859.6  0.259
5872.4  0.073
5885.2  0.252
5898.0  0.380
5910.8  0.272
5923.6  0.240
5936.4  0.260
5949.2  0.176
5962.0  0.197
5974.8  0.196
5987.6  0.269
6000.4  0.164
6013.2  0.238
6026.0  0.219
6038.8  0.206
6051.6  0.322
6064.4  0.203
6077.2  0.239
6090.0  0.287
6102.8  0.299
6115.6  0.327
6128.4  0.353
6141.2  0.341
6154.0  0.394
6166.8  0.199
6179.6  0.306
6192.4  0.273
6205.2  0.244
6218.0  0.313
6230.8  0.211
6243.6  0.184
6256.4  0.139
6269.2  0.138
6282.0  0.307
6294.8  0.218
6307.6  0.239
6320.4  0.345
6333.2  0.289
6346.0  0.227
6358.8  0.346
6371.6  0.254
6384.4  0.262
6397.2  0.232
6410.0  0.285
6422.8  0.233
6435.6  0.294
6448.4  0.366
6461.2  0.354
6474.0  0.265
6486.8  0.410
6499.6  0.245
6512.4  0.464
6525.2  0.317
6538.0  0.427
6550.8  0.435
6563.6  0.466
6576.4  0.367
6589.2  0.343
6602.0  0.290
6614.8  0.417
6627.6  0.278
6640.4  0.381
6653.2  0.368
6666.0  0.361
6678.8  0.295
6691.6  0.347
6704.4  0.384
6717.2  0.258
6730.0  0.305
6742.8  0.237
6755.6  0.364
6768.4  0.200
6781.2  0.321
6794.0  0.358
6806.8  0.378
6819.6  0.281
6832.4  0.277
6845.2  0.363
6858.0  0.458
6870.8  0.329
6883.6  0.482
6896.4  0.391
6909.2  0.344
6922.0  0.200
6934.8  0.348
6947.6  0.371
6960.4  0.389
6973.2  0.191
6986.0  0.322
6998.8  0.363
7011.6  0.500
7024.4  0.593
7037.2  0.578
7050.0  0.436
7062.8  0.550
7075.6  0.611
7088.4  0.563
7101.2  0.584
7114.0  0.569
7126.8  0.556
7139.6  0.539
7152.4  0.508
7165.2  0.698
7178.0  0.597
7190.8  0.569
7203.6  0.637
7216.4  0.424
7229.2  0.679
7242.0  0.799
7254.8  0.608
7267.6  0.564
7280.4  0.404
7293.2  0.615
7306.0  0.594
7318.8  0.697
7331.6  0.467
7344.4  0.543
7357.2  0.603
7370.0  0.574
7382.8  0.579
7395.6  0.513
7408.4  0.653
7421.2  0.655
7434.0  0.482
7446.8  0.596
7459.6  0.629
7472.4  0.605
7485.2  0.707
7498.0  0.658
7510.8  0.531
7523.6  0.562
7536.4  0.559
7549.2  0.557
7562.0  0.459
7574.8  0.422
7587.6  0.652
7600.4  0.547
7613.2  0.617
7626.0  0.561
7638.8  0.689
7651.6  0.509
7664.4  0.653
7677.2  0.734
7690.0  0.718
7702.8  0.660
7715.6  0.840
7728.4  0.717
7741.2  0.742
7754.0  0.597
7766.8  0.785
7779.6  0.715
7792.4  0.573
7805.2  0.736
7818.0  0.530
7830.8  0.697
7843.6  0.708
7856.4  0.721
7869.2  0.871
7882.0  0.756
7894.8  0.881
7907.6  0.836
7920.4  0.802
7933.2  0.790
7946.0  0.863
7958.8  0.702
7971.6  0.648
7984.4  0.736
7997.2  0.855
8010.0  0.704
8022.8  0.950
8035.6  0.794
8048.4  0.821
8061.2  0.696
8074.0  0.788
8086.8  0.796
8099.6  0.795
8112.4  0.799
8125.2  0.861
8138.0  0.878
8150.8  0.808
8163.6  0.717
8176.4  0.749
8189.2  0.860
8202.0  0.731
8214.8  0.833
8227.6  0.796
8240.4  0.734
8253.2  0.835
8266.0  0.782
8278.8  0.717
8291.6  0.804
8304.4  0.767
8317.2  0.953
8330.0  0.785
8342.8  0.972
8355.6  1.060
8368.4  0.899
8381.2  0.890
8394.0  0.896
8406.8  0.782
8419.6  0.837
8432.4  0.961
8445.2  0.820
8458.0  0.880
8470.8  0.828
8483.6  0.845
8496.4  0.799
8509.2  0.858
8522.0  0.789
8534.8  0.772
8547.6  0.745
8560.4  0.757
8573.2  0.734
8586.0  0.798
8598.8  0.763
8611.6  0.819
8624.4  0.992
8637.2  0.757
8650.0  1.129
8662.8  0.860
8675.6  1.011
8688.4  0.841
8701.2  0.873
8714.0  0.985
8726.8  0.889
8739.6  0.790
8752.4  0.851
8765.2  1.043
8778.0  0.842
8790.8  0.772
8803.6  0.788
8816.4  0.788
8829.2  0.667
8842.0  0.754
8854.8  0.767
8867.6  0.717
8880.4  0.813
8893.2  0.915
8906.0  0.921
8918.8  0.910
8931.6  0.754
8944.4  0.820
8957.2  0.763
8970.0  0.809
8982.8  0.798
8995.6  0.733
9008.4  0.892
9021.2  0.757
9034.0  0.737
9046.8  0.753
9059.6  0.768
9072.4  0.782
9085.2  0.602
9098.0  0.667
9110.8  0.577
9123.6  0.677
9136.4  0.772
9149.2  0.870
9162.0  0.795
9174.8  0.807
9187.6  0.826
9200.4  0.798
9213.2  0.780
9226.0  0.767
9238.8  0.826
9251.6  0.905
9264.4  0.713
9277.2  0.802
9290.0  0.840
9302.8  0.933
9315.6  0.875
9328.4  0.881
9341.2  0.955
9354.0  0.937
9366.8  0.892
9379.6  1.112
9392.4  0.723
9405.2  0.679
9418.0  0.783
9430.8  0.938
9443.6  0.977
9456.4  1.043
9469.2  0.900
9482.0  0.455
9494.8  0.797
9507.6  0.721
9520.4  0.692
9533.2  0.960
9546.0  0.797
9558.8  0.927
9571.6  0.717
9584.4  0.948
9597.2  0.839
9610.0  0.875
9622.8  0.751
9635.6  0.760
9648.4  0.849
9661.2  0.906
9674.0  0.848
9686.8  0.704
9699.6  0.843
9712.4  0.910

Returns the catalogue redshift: 0.76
